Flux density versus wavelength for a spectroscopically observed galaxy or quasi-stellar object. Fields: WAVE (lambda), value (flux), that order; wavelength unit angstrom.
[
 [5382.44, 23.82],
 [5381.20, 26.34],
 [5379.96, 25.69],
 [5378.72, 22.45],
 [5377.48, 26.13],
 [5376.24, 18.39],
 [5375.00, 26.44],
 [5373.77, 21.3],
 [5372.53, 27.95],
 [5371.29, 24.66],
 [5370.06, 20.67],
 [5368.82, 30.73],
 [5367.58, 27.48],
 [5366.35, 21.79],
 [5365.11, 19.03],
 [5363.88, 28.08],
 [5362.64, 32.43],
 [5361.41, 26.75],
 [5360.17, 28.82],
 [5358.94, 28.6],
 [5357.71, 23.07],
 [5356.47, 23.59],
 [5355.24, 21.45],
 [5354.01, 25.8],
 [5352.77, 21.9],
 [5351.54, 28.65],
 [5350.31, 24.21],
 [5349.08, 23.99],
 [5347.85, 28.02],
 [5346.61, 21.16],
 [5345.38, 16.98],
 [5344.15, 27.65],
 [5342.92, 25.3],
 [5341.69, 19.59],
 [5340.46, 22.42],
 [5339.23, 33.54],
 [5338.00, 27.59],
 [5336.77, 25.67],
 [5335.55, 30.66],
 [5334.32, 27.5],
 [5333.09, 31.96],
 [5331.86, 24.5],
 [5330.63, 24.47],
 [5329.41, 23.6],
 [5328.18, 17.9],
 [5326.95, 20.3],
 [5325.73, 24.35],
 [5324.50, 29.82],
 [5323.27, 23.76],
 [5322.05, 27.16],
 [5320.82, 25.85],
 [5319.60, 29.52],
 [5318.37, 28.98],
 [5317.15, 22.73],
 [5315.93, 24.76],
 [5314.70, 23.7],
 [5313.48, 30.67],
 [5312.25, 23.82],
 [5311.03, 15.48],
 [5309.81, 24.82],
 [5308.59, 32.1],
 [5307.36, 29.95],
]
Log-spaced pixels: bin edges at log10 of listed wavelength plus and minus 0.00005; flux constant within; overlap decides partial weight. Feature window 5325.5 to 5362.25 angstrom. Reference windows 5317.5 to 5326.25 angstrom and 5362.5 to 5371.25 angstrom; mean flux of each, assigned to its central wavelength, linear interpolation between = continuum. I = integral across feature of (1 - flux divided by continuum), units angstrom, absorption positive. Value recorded 1.5 angstrom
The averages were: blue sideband 27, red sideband 25.3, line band 25.1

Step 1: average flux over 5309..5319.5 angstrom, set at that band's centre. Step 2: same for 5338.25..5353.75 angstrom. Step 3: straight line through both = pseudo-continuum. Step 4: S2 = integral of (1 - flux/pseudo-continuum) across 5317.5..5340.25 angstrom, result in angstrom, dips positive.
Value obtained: -1.6 angstrom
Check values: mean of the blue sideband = 24.8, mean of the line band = 26.4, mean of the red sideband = 24.5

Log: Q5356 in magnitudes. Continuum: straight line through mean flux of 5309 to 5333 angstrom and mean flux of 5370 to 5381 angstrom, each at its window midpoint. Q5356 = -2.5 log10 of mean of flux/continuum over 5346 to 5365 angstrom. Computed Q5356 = -0.06 mag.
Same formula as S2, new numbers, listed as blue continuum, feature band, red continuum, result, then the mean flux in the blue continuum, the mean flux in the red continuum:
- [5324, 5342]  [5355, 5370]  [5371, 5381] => -0.8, 25.7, 24.2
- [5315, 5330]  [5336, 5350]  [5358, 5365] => 0.9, 24.9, 28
